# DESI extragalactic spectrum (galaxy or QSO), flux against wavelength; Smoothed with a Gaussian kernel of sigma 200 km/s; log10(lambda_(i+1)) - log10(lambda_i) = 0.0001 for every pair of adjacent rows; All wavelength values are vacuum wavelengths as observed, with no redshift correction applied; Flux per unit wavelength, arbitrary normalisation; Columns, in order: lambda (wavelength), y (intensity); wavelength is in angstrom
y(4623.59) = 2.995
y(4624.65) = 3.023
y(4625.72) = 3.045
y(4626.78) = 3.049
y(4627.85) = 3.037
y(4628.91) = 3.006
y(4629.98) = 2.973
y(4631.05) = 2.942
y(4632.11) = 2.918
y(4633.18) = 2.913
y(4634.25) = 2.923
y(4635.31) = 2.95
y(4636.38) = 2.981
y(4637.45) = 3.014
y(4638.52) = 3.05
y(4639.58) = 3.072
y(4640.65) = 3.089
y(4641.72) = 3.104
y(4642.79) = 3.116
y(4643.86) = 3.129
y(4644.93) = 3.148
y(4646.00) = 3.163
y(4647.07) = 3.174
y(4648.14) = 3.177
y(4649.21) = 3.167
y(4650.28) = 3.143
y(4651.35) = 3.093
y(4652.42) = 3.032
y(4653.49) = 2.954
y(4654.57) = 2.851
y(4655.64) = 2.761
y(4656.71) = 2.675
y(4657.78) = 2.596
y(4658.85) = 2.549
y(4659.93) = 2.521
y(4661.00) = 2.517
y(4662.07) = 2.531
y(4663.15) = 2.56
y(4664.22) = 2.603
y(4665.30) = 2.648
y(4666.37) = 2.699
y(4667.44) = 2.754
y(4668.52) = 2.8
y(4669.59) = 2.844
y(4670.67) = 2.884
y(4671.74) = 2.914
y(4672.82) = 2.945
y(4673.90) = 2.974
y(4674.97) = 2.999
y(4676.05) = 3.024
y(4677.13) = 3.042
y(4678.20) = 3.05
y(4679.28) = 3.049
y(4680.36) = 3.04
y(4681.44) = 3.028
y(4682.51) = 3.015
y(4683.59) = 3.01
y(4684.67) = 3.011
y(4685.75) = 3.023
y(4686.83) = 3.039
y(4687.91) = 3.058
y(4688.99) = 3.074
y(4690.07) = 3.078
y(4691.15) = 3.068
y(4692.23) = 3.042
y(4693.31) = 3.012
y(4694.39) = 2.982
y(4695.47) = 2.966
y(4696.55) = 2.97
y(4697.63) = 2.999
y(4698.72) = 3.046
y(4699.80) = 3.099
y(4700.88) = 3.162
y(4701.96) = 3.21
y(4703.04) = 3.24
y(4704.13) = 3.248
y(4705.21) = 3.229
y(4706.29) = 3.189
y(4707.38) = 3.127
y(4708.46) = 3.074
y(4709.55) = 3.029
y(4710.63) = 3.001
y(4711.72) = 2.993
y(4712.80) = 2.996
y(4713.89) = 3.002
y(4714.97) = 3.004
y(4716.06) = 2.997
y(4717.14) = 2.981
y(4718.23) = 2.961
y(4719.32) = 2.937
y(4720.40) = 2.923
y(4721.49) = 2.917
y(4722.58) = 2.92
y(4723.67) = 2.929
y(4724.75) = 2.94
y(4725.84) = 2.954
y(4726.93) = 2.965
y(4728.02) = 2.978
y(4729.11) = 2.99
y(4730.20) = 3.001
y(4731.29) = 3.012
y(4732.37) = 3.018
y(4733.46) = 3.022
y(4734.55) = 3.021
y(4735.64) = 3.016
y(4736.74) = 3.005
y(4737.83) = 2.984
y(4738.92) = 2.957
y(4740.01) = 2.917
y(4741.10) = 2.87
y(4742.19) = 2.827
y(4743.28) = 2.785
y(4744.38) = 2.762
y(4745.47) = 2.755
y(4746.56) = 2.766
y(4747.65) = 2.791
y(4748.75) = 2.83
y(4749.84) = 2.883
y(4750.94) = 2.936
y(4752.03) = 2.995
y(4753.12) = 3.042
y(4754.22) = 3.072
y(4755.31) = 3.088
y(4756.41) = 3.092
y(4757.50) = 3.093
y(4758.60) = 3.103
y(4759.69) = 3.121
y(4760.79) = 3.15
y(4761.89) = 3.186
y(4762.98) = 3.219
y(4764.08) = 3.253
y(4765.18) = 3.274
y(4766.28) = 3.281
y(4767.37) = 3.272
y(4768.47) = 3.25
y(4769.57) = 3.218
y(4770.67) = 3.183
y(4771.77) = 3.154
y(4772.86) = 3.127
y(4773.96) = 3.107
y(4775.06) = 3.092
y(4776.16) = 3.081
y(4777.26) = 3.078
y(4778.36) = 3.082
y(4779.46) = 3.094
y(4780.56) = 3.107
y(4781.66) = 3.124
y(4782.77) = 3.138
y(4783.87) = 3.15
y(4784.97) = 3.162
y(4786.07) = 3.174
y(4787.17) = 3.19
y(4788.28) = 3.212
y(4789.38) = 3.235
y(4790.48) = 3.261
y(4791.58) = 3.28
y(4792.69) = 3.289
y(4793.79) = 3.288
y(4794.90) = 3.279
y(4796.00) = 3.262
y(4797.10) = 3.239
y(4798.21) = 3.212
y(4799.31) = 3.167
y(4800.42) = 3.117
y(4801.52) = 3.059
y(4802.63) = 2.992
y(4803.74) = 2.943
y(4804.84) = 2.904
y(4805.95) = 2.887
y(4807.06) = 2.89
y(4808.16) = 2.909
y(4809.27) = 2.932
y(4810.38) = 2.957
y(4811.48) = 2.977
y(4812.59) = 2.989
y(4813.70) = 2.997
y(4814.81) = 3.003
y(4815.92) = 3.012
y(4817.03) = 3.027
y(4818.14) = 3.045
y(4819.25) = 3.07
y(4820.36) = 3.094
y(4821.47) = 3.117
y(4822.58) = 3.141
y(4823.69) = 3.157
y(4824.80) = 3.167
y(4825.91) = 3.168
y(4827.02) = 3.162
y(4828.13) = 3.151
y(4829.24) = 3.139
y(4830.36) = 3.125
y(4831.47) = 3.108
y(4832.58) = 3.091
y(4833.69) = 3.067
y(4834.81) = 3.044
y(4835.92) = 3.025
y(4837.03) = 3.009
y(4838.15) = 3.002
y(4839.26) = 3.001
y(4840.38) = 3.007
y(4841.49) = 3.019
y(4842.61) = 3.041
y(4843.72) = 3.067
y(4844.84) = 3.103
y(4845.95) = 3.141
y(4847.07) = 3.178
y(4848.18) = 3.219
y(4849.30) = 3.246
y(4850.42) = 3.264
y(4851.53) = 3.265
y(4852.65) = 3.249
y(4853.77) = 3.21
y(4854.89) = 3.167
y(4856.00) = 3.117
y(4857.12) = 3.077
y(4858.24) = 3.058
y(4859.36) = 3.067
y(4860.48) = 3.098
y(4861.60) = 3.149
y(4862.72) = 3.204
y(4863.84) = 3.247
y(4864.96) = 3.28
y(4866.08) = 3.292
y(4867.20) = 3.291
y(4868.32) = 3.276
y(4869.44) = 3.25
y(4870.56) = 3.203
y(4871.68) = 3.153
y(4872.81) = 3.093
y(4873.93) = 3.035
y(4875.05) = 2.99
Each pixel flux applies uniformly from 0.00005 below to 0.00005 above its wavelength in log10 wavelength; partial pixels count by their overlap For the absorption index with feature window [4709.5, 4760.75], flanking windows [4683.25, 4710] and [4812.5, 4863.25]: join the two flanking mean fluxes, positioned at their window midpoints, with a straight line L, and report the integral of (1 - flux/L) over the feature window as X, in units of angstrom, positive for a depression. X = 2.06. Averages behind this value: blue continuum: 3.08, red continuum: 3.11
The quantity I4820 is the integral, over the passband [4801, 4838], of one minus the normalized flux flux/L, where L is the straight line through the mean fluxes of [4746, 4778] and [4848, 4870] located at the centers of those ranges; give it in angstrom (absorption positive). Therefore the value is 1.4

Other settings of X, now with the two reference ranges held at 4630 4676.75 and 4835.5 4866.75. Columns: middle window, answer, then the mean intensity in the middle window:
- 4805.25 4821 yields 0.55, 2.98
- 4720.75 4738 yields 0.09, 2.98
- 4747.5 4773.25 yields -0.70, 3.11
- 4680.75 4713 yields -1.22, 3.07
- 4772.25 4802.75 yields -1.04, 3.17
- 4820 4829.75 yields -0.12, 3.15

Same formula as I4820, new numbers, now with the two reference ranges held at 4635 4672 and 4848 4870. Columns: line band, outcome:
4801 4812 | 0.6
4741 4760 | 0.7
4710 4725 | 0.1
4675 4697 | -0.7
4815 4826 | 0.2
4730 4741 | 0.1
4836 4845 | 0.4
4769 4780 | -0.2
